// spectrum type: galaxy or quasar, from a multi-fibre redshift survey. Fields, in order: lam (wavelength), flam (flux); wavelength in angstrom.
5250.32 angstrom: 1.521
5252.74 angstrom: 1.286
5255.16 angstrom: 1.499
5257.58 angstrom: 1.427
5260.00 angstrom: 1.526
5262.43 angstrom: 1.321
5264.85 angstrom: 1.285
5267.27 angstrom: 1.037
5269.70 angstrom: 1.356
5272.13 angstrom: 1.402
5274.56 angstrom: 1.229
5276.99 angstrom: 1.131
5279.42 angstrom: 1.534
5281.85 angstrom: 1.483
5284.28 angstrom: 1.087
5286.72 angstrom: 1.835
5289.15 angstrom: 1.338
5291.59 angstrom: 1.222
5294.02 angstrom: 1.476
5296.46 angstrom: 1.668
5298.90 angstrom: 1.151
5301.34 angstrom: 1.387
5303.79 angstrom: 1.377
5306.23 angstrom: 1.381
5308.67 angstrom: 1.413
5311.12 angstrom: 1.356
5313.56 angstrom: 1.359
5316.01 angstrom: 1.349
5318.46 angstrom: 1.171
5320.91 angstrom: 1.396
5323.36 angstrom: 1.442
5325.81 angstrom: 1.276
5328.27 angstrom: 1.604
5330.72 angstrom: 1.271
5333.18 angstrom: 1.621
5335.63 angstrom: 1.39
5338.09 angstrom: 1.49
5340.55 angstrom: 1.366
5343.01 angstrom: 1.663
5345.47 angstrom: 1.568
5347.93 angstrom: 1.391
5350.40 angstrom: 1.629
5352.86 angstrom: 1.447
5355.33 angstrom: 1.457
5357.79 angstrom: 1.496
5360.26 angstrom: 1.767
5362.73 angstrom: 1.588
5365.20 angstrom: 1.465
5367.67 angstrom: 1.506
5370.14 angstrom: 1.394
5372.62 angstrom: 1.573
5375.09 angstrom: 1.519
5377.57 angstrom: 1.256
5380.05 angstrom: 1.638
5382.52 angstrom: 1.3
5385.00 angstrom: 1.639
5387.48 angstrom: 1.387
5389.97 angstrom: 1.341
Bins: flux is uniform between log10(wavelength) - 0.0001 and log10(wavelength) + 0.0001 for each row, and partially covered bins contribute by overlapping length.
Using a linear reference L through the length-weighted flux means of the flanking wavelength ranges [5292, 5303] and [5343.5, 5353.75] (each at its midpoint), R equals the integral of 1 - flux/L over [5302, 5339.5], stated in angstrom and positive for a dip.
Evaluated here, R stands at 1.7 angstrom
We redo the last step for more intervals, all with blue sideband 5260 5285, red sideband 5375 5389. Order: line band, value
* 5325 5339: -0.7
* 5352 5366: -1.2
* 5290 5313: -0.7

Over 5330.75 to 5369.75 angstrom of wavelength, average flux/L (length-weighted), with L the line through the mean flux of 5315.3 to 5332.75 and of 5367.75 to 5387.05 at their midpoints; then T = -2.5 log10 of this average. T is -0.07 mag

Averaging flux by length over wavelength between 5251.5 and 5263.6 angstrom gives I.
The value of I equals 1.41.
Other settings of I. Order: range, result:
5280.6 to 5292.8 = 1.39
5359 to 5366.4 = 1.61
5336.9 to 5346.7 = 1.52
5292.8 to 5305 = 1.41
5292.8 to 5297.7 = 1.57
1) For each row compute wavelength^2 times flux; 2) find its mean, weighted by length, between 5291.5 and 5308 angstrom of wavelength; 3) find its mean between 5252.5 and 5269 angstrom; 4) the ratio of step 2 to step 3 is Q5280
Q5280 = 1.05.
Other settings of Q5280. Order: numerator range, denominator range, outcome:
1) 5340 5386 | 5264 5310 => 1.14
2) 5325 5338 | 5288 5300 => 1.06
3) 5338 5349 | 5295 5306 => 1.09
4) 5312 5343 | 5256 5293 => 1.06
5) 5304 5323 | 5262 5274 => 1.08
